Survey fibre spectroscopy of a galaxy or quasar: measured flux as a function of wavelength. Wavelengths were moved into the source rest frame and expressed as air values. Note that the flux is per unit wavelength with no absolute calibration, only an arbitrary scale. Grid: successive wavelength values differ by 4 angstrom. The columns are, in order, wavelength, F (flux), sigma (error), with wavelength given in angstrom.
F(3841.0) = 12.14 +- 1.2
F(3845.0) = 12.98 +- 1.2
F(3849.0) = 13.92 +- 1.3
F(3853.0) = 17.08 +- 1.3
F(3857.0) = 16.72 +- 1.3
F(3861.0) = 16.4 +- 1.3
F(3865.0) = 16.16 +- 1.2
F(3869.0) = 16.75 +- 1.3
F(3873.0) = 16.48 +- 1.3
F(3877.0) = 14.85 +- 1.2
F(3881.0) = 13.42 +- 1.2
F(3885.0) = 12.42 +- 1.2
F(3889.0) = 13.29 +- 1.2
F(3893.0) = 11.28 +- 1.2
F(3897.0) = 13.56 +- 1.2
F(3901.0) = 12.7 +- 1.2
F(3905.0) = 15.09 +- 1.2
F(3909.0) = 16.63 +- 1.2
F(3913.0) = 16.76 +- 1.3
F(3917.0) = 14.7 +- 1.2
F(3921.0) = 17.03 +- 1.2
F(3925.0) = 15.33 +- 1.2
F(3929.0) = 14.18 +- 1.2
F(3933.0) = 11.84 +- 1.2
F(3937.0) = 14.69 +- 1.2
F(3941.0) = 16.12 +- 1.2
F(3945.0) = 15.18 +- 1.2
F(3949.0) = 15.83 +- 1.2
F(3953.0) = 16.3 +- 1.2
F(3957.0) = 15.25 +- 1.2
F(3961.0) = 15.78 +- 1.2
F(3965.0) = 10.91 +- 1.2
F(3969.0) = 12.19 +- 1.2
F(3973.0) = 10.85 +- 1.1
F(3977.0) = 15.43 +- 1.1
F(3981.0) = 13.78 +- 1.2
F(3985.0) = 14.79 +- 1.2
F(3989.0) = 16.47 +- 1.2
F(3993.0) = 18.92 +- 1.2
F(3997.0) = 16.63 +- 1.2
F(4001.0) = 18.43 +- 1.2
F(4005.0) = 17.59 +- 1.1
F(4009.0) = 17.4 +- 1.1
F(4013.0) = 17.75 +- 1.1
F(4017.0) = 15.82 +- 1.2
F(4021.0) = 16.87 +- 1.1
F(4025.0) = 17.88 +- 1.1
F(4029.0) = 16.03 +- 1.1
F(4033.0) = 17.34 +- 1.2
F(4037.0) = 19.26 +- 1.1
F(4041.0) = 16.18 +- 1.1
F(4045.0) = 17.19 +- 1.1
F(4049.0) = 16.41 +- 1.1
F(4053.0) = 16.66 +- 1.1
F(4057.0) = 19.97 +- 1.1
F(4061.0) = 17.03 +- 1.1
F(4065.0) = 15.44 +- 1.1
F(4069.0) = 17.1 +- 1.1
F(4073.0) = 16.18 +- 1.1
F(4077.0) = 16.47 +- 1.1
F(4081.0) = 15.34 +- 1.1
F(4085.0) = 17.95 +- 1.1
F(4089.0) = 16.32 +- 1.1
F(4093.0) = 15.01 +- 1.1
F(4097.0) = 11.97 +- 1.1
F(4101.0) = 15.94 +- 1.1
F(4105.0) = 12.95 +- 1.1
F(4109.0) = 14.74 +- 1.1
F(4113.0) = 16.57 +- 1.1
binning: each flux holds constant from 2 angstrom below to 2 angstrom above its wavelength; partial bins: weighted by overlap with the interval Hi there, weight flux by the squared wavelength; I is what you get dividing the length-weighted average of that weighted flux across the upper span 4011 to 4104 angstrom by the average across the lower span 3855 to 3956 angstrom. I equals 1.2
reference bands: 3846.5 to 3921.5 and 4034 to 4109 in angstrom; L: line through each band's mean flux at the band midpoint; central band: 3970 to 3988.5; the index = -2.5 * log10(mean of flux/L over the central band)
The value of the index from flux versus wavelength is 0.131 mag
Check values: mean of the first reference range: 15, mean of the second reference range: 16.3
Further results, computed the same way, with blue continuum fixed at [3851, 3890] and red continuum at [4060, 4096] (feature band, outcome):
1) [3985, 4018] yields -0.090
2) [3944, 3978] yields 0.118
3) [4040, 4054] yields -0.038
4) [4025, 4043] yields -0.083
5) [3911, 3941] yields 0.043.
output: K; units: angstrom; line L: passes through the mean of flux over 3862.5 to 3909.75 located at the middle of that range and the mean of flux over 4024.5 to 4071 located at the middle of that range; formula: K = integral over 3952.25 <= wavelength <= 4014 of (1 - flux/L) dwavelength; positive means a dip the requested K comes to 2.29 angstrom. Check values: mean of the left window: 14.3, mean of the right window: 17.2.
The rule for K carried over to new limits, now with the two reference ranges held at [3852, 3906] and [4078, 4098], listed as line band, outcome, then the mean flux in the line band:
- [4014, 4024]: -0.91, 16.6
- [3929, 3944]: 0.65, 14.3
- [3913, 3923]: -0.81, 16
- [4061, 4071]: -0.63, 16.4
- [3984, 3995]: -1.28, 16.9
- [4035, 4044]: -1.36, 17.7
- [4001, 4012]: -1.80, 17.7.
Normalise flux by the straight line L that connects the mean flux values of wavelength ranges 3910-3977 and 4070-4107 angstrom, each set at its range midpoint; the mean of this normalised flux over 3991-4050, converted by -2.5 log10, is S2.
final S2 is -0.15 mag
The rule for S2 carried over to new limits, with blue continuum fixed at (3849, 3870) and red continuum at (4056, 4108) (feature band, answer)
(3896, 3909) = 0.144 mag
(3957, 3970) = 0.204 mag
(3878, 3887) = 0.235 mag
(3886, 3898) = 0.277 mag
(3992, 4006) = -0.115 mag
